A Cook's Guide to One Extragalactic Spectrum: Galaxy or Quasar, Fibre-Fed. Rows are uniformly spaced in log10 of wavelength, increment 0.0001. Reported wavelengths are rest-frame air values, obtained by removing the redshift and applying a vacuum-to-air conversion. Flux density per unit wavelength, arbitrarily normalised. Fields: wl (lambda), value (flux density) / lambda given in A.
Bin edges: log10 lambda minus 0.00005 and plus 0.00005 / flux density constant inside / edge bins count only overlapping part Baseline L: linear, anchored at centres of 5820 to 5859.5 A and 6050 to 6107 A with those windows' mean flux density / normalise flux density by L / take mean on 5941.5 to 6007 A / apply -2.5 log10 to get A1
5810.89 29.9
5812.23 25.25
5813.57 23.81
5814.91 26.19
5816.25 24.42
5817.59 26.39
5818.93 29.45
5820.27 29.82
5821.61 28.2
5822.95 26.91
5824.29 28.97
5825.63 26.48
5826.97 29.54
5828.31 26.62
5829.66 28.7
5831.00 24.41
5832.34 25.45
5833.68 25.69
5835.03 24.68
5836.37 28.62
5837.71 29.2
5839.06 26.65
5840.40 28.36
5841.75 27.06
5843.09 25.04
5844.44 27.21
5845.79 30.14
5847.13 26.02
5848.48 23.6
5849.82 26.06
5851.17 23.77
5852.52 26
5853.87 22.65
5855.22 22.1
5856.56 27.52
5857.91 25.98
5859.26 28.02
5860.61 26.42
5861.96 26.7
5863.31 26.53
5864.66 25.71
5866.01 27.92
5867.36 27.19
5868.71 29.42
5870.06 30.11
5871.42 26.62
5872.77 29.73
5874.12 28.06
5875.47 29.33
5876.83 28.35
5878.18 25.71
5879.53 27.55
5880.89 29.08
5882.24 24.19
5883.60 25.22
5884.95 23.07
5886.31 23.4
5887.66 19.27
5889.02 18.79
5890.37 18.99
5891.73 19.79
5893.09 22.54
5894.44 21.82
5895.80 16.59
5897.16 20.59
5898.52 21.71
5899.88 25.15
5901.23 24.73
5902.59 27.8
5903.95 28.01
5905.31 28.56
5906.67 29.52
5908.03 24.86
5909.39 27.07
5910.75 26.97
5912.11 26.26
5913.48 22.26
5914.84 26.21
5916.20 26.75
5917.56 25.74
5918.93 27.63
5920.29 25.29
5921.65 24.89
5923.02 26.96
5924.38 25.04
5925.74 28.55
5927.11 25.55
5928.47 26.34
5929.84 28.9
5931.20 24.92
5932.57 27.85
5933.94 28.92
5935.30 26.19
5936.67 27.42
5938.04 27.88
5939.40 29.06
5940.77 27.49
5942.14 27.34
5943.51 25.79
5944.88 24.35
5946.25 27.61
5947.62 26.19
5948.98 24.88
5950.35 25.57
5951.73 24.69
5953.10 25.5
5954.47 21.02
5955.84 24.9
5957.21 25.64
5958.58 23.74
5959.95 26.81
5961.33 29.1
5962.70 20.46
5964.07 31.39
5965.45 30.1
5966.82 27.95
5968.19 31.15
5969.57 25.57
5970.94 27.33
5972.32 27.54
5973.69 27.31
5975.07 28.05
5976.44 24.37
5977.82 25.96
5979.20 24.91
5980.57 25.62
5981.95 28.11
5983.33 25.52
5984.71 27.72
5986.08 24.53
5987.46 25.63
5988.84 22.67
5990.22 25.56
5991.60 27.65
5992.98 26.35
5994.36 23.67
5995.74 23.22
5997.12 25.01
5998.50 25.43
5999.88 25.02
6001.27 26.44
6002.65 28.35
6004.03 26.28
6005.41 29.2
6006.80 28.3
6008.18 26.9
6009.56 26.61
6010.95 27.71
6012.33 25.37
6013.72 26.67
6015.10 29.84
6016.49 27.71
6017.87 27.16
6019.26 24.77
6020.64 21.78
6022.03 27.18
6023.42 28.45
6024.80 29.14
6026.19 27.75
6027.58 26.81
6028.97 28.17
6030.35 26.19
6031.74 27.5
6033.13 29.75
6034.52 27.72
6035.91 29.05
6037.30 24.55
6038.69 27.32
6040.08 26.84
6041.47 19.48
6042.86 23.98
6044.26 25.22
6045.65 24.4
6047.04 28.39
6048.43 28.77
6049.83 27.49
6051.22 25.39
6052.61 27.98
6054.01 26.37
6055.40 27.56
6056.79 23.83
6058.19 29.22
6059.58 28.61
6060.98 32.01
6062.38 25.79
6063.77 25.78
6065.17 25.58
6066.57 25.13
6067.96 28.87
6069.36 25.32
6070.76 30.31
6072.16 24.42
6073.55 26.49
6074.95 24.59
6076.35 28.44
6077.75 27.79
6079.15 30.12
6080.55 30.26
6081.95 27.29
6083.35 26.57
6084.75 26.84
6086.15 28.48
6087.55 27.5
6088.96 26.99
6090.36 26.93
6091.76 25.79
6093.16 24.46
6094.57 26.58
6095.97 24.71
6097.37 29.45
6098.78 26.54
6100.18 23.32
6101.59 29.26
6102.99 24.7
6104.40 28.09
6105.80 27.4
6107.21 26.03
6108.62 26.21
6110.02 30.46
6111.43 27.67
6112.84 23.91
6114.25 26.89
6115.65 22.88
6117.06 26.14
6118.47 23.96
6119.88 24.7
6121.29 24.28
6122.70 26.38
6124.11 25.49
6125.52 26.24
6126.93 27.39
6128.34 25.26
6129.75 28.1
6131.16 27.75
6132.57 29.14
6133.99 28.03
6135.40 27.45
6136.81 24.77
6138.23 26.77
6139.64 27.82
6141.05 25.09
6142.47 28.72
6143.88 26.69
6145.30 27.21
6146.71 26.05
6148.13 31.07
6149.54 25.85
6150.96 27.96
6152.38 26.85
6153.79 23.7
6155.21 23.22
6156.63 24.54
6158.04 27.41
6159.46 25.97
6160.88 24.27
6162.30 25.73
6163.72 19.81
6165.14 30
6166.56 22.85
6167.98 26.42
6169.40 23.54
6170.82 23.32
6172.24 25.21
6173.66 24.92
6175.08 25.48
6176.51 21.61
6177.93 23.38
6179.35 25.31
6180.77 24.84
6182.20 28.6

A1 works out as 0.03 mag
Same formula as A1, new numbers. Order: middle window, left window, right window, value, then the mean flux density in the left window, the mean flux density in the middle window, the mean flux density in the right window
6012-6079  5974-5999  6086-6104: -0.03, 25.6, 26.8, 26.5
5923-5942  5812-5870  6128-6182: -0.03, 26.7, 27.2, 25.9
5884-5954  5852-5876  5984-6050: 0.07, 27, 25.2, 26.4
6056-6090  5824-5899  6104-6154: -0.04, 25.6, 27.3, 26.6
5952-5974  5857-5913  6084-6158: -0.03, 25.4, 26.6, 26.5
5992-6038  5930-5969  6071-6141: -0.01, 26.6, 26.8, 26.7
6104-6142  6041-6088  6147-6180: -0.02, 26.9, 26.5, 25.2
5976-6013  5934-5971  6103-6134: 0.02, 26.5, 26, 26.4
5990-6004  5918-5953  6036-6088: 0.04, 26.6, 25.7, 26.9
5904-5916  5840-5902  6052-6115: -0.04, 25.2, 26.6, 27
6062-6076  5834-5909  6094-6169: -0.01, 25.6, 26.3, 26.3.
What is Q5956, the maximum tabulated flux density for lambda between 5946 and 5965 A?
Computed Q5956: 31.39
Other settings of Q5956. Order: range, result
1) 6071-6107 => 30.26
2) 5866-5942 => 30.11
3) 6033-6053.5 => 29.75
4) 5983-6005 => 28.35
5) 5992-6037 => 29.84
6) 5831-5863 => 30.14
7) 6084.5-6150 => 31.07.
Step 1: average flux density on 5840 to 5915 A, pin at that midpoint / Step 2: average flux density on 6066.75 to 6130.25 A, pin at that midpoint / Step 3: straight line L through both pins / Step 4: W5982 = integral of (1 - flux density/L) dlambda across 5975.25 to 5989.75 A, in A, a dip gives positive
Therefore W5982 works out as 0.2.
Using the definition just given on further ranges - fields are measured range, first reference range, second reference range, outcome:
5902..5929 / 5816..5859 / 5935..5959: -0.4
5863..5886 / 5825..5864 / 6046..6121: -0.7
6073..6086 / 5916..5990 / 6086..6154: -0.5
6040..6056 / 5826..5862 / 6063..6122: 0.4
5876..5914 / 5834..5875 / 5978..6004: 3.2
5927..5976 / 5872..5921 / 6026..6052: -2.2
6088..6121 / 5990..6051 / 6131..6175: 0.0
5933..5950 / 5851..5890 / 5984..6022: -0.5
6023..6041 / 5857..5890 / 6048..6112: -0.4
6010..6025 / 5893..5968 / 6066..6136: -0.3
